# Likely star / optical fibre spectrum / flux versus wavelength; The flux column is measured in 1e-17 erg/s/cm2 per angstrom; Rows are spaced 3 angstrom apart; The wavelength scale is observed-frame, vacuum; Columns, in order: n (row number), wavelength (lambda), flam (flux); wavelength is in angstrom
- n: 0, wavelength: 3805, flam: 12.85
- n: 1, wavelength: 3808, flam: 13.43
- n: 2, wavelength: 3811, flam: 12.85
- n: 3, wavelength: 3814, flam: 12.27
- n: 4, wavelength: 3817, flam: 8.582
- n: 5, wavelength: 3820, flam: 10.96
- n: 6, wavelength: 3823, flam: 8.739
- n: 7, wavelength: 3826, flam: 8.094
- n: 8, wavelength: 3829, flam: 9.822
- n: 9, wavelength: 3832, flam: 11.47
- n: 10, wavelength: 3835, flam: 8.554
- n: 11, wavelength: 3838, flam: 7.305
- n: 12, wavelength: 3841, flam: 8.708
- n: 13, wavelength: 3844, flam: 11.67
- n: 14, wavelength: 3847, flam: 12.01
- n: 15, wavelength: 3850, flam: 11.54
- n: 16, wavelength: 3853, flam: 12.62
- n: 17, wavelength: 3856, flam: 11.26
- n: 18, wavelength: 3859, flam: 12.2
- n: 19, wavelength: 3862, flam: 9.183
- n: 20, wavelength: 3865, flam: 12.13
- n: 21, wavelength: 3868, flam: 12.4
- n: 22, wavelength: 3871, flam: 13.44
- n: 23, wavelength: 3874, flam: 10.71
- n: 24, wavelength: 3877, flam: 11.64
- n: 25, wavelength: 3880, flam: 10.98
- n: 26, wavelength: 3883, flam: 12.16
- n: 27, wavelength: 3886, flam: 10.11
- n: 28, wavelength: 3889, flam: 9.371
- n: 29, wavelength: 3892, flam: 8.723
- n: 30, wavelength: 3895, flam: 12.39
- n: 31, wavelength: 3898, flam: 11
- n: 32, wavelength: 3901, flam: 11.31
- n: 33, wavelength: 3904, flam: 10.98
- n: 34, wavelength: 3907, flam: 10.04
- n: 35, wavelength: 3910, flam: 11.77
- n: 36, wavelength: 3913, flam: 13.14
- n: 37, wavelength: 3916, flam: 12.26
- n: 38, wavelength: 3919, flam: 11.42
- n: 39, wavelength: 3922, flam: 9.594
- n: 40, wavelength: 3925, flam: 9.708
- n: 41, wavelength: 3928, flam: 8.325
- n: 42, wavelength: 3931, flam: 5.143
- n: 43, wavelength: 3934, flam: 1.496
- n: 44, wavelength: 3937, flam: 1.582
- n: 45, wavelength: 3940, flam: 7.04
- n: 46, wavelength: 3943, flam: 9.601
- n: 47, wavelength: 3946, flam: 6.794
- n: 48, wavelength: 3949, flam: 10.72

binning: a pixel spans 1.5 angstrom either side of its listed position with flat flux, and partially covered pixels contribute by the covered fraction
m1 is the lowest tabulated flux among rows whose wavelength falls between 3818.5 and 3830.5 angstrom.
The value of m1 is 8.094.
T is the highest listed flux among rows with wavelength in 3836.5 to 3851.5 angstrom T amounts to 12.01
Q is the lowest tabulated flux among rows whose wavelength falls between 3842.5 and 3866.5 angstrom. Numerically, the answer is 9.183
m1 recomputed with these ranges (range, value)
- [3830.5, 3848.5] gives 7.305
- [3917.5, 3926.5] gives 9.594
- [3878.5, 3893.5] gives 8.723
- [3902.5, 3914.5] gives 10.04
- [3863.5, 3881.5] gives 10.71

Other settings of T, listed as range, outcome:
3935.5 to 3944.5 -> 9.601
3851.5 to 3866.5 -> 12.62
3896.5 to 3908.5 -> 11.31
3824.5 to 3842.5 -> 11.47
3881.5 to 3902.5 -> 12.39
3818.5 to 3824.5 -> 10.96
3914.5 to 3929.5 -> 12.26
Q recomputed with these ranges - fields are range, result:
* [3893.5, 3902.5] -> 11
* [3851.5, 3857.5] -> 11.26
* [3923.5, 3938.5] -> 1.496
